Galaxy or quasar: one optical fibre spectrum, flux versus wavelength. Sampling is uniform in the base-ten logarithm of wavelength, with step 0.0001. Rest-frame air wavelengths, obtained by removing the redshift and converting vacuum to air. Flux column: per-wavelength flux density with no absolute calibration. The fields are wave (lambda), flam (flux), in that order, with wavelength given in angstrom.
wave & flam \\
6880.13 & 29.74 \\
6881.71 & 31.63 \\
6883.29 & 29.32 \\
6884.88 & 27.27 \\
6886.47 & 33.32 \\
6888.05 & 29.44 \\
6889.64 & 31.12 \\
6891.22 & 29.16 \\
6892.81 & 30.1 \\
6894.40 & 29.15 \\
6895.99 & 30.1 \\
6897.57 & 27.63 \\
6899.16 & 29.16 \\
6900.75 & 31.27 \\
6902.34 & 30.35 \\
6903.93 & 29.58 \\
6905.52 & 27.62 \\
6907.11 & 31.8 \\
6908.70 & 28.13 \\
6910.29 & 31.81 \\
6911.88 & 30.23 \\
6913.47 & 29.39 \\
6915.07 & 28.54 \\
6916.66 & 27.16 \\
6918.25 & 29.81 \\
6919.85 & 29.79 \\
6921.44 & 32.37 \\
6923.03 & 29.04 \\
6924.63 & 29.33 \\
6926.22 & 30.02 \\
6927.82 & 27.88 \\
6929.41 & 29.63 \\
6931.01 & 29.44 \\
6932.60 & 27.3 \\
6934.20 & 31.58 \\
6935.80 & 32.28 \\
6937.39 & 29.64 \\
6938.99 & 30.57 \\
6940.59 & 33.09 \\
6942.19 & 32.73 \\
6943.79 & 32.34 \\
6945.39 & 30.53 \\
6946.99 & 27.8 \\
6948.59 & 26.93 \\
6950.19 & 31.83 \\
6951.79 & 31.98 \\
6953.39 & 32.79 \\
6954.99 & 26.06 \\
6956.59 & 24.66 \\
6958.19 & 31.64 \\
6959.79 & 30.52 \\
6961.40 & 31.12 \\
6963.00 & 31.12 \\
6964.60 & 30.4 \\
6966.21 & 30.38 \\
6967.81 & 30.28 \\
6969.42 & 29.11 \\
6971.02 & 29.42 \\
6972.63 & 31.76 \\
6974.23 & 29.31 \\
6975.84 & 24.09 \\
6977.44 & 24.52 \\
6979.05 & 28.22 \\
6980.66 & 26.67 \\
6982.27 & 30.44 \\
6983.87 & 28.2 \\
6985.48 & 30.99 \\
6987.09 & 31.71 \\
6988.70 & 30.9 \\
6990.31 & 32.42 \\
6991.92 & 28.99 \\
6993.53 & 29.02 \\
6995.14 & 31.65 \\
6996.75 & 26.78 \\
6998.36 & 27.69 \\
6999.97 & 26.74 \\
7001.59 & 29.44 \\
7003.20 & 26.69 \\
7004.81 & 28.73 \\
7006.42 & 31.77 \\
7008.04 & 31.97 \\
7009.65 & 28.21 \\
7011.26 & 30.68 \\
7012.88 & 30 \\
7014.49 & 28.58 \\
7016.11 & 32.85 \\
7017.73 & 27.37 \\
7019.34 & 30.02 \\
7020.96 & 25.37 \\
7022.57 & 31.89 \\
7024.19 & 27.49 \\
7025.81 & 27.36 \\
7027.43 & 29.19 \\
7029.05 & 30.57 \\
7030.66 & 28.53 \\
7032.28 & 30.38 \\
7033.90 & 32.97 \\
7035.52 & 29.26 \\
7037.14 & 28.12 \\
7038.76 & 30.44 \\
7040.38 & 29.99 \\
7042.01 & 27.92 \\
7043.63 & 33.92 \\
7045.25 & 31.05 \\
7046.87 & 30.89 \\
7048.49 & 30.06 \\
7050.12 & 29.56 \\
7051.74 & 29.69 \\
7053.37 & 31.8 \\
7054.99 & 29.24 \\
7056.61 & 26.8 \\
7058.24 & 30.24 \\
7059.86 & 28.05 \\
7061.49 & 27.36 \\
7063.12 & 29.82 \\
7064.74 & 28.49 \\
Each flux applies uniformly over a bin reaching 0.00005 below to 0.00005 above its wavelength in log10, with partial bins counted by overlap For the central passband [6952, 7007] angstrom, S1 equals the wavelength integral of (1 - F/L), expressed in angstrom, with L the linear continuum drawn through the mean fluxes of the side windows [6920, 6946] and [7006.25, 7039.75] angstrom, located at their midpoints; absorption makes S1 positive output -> 1.42 angstrom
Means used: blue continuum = 30.5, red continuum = 29.6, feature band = 29.3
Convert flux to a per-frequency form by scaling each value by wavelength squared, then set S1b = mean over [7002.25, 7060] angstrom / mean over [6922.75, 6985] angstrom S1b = 1.0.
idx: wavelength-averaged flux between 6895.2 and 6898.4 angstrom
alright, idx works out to 28.9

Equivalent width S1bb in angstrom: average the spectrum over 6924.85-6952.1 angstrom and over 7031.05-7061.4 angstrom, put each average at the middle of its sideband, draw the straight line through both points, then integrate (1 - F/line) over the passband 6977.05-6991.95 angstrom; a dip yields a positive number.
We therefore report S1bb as 0.3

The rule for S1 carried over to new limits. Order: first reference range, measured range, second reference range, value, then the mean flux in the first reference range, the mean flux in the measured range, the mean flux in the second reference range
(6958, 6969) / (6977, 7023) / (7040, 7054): 2.0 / 30.7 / 29.3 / 30.5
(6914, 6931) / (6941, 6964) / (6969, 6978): -1.3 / 29.3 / 30.2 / 28.1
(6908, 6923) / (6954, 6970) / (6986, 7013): 0.0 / 29.7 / 29.6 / 29.6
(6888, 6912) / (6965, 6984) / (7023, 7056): 0.8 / 29.8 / 28.6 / 29.9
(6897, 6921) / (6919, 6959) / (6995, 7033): -0.9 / 29.5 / 30.1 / 29.1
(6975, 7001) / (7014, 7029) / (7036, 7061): 0.2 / 28.7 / 29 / 29.8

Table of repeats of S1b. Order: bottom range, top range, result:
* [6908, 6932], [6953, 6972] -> 1.02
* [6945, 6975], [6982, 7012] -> 1.00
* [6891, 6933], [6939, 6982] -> 1.02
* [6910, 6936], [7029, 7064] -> 1.04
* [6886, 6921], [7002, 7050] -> 1.04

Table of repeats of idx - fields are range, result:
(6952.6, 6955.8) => 29.4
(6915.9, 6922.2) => 29.8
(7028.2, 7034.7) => 30.6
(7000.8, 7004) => 28.1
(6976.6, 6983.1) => 27.5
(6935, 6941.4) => 31.4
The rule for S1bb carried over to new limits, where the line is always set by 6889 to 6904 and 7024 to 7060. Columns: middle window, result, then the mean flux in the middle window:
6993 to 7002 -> 0.4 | 28.5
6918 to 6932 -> 0.0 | 29.7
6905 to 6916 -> 0.0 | 29.7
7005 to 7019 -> -0.2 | 30.1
